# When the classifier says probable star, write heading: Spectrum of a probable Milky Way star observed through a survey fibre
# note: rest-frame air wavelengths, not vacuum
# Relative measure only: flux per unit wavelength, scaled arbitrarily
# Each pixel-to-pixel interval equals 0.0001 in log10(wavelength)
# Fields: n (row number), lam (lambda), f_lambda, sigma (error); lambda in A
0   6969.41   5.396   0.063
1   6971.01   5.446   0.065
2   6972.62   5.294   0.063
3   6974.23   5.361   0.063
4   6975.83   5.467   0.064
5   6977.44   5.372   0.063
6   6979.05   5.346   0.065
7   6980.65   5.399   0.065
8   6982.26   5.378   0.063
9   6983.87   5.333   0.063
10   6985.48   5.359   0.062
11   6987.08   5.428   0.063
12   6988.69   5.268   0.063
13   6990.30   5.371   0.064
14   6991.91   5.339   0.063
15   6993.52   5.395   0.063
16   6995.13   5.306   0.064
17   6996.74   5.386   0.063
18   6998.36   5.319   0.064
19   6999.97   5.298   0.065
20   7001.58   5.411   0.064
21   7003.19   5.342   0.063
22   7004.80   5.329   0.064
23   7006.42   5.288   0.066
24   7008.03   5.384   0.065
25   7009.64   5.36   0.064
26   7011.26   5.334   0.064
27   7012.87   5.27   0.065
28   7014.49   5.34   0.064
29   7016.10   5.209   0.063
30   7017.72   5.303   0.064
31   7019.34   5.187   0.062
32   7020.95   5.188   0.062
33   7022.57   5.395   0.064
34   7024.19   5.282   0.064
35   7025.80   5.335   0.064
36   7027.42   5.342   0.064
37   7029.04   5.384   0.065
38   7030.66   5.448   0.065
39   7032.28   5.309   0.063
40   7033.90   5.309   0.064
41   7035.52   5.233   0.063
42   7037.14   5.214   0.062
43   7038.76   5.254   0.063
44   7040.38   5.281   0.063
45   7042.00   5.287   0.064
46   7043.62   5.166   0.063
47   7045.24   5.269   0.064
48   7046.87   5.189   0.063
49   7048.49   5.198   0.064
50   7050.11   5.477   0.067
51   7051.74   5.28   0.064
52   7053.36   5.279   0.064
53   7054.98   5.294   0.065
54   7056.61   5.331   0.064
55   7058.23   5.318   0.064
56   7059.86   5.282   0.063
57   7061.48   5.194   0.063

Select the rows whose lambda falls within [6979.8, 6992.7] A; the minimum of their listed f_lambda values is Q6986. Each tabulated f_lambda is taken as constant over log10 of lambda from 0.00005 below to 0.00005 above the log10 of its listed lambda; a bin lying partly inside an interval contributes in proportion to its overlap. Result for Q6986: 5.268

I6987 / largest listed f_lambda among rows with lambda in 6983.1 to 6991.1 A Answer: 5.428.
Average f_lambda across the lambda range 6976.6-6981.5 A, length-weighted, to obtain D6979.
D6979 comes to 5.37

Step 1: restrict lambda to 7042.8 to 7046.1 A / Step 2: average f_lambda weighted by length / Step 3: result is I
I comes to 5.21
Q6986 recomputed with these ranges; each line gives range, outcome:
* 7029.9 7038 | 5.214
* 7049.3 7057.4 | 5.279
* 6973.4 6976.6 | 5.361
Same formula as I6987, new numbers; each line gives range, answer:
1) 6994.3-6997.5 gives 5.386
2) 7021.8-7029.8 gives 5.395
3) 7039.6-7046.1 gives 5.287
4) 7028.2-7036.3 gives 5.448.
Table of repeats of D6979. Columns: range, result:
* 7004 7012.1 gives 5.34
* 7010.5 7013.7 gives 5.3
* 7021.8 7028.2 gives 5.34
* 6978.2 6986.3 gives 5.37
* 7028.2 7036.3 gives 5.33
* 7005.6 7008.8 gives 5.33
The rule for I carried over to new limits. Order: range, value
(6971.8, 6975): 5.31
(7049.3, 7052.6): 5.38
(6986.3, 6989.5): 5.34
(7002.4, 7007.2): 5.32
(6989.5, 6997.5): 5.36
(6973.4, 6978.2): 5.4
